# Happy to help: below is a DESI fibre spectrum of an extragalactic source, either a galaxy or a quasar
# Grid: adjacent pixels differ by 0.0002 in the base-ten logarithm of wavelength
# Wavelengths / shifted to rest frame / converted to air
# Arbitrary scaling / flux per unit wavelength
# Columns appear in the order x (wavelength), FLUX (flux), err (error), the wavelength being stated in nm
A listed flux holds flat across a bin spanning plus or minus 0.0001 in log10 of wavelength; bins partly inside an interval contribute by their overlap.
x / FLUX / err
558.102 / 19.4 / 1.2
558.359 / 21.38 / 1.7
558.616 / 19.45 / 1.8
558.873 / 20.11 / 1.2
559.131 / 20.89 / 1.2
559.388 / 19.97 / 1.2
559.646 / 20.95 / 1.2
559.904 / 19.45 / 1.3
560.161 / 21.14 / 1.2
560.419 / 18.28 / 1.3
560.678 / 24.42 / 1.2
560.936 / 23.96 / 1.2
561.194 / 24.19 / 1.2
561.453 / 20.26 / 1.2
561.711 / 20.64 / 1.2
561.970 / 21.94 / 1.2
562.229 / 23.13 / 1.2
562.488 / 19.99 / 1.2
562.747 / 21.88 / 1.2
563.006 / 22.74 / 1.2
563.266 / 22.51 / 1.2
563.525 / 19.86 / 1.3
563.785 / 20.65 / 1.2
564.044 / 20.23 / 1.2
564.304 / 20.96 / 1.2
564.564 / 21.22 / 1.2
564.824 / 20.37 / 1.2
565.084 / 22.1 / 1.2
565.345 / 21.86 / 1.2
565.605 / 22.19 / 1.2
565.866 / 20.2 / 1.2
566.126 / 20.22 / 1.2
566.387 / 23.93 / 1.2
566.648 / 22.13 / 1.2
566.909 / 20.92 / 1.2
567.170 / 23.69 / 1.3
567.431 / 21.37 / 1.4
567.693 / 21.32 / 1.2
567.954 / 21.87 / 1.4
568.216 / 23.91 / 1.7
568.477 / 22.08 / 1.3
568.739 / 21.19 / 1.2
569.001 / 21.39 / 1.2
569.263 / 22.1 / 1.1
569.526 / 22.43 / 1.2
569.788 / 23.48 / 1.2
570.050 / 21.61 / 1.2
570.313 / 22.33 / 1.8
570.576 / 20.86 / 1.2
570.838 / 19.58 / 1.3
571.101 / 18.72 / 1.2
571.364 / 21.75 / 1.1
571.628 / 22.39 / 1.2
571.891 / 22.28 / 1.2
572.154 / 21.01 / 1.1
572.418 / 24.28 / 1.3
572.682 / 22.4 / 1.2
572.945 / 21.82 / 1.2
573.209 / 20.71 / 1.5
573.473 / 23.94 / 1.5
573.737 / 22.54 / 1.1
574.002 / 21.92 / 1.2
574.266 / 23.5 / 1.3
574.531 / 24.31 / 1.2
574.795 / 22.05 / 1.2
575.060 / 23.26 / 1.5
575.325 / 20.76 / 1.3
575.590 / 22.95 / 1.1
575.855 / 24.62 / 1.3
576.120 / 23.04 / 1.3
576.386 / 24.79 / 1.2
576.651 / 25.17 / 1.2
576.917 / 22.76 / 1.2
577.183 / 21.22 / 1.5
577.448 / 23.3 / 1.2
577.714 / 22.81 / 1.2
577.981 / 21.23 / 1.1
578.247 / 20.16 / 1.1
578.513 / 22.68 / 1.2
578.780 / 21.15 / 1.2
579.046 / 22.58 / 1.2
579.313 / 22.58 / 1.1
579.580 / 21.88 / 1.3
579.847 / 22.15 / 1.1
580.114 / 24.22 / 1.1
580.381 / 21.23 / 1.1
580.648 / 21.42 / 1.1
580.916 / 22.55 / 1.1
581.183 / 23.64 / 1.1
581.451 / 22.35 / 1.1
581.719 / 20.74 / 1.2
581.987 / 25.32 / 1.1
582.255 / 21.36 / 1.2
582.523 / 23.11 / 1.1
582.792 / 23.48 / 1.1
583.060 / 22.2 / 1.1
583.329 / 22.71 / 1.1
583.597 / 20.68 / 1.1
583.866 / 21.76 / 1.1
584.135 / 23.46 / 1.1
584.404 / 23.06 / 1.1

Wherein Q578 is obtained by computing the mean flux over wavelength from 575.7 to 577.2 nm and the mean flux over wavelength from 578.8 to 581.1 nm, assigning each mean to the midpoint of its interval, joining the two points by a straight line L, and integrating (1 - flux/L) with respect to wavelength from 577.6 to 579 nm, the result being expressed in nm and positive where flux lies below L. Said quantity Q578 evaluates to 0.08 nm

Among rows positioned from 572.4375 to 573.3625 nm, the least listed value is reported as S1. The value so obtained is 20.71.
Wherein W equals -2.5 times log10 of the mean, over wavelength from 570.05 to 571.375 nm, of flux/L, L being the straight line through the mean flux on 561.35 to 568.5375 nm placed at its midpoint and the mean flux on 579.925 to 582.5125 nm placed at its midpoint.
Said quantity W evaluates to 0.065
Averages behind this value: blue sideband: 21.6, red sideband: 22.6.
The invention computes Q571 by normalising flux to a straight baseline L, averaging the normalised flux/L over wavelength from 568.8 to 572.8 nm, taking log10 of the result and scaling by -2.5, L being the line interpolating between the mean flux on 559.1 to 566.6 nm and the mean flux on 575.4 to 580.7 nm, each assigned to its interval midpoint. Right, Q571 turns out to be 0.01 mag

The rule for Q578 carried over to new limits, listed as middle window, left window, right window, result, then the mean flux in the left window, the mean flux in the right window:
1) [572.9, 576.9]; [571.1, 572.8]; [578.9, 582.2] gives -0.15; 22.1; 22.5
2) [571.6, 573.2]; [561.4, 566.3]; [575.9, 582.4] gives -0.02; 21.2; 22.5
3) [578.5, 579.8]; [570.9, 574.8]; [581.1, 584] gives 0.01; 22.2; 22.5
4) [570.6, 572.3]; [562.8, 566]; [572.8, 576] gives 0.10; 21.3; 22.7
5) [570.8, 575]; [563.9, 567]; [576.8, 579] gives -0.09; 21.4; 21.9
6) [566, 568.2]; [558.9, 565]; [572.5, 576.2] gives -0.02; 21.3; 22.7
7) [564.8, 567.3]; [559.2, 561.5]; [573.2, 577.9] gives 0.02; 21.4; 23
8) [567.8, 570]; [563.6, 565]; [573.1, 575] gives -0.06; 20.7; 22.8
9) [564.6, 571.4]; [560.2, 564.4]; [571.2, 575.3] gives 0.12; 21.6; 22.5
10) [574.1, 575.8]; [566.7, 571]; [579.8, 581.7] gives -0.06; 21.9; 22.4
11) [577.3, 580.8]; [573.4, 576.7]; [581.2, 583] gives 0.13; 23.2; 22.8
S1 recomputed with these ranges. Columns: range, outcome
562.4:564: 19.86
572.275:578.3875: 20.16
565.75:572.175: 18.72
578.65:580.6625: 21.15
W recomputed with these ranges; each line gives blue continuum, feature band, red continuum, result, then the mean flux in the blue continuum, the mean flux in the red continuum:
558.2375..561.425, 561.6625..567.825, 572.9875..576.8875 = 0.01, 21.2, 23.1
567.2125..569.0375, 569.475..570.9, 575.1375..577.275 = 0.02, 22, 23.2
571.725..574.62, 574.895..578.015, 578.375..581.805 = -0.03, 22.6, 22.3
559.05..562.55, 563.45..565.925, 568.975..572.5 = 0.03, 21.4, 21.7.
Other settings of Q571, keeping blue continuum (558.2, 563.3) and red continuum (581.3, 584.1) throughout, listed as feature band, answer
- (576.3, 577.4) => -0.06 mag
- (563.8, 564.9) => 0.04 mag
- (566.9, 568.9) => -0.02 mag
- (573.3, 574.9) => -0.05 mag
